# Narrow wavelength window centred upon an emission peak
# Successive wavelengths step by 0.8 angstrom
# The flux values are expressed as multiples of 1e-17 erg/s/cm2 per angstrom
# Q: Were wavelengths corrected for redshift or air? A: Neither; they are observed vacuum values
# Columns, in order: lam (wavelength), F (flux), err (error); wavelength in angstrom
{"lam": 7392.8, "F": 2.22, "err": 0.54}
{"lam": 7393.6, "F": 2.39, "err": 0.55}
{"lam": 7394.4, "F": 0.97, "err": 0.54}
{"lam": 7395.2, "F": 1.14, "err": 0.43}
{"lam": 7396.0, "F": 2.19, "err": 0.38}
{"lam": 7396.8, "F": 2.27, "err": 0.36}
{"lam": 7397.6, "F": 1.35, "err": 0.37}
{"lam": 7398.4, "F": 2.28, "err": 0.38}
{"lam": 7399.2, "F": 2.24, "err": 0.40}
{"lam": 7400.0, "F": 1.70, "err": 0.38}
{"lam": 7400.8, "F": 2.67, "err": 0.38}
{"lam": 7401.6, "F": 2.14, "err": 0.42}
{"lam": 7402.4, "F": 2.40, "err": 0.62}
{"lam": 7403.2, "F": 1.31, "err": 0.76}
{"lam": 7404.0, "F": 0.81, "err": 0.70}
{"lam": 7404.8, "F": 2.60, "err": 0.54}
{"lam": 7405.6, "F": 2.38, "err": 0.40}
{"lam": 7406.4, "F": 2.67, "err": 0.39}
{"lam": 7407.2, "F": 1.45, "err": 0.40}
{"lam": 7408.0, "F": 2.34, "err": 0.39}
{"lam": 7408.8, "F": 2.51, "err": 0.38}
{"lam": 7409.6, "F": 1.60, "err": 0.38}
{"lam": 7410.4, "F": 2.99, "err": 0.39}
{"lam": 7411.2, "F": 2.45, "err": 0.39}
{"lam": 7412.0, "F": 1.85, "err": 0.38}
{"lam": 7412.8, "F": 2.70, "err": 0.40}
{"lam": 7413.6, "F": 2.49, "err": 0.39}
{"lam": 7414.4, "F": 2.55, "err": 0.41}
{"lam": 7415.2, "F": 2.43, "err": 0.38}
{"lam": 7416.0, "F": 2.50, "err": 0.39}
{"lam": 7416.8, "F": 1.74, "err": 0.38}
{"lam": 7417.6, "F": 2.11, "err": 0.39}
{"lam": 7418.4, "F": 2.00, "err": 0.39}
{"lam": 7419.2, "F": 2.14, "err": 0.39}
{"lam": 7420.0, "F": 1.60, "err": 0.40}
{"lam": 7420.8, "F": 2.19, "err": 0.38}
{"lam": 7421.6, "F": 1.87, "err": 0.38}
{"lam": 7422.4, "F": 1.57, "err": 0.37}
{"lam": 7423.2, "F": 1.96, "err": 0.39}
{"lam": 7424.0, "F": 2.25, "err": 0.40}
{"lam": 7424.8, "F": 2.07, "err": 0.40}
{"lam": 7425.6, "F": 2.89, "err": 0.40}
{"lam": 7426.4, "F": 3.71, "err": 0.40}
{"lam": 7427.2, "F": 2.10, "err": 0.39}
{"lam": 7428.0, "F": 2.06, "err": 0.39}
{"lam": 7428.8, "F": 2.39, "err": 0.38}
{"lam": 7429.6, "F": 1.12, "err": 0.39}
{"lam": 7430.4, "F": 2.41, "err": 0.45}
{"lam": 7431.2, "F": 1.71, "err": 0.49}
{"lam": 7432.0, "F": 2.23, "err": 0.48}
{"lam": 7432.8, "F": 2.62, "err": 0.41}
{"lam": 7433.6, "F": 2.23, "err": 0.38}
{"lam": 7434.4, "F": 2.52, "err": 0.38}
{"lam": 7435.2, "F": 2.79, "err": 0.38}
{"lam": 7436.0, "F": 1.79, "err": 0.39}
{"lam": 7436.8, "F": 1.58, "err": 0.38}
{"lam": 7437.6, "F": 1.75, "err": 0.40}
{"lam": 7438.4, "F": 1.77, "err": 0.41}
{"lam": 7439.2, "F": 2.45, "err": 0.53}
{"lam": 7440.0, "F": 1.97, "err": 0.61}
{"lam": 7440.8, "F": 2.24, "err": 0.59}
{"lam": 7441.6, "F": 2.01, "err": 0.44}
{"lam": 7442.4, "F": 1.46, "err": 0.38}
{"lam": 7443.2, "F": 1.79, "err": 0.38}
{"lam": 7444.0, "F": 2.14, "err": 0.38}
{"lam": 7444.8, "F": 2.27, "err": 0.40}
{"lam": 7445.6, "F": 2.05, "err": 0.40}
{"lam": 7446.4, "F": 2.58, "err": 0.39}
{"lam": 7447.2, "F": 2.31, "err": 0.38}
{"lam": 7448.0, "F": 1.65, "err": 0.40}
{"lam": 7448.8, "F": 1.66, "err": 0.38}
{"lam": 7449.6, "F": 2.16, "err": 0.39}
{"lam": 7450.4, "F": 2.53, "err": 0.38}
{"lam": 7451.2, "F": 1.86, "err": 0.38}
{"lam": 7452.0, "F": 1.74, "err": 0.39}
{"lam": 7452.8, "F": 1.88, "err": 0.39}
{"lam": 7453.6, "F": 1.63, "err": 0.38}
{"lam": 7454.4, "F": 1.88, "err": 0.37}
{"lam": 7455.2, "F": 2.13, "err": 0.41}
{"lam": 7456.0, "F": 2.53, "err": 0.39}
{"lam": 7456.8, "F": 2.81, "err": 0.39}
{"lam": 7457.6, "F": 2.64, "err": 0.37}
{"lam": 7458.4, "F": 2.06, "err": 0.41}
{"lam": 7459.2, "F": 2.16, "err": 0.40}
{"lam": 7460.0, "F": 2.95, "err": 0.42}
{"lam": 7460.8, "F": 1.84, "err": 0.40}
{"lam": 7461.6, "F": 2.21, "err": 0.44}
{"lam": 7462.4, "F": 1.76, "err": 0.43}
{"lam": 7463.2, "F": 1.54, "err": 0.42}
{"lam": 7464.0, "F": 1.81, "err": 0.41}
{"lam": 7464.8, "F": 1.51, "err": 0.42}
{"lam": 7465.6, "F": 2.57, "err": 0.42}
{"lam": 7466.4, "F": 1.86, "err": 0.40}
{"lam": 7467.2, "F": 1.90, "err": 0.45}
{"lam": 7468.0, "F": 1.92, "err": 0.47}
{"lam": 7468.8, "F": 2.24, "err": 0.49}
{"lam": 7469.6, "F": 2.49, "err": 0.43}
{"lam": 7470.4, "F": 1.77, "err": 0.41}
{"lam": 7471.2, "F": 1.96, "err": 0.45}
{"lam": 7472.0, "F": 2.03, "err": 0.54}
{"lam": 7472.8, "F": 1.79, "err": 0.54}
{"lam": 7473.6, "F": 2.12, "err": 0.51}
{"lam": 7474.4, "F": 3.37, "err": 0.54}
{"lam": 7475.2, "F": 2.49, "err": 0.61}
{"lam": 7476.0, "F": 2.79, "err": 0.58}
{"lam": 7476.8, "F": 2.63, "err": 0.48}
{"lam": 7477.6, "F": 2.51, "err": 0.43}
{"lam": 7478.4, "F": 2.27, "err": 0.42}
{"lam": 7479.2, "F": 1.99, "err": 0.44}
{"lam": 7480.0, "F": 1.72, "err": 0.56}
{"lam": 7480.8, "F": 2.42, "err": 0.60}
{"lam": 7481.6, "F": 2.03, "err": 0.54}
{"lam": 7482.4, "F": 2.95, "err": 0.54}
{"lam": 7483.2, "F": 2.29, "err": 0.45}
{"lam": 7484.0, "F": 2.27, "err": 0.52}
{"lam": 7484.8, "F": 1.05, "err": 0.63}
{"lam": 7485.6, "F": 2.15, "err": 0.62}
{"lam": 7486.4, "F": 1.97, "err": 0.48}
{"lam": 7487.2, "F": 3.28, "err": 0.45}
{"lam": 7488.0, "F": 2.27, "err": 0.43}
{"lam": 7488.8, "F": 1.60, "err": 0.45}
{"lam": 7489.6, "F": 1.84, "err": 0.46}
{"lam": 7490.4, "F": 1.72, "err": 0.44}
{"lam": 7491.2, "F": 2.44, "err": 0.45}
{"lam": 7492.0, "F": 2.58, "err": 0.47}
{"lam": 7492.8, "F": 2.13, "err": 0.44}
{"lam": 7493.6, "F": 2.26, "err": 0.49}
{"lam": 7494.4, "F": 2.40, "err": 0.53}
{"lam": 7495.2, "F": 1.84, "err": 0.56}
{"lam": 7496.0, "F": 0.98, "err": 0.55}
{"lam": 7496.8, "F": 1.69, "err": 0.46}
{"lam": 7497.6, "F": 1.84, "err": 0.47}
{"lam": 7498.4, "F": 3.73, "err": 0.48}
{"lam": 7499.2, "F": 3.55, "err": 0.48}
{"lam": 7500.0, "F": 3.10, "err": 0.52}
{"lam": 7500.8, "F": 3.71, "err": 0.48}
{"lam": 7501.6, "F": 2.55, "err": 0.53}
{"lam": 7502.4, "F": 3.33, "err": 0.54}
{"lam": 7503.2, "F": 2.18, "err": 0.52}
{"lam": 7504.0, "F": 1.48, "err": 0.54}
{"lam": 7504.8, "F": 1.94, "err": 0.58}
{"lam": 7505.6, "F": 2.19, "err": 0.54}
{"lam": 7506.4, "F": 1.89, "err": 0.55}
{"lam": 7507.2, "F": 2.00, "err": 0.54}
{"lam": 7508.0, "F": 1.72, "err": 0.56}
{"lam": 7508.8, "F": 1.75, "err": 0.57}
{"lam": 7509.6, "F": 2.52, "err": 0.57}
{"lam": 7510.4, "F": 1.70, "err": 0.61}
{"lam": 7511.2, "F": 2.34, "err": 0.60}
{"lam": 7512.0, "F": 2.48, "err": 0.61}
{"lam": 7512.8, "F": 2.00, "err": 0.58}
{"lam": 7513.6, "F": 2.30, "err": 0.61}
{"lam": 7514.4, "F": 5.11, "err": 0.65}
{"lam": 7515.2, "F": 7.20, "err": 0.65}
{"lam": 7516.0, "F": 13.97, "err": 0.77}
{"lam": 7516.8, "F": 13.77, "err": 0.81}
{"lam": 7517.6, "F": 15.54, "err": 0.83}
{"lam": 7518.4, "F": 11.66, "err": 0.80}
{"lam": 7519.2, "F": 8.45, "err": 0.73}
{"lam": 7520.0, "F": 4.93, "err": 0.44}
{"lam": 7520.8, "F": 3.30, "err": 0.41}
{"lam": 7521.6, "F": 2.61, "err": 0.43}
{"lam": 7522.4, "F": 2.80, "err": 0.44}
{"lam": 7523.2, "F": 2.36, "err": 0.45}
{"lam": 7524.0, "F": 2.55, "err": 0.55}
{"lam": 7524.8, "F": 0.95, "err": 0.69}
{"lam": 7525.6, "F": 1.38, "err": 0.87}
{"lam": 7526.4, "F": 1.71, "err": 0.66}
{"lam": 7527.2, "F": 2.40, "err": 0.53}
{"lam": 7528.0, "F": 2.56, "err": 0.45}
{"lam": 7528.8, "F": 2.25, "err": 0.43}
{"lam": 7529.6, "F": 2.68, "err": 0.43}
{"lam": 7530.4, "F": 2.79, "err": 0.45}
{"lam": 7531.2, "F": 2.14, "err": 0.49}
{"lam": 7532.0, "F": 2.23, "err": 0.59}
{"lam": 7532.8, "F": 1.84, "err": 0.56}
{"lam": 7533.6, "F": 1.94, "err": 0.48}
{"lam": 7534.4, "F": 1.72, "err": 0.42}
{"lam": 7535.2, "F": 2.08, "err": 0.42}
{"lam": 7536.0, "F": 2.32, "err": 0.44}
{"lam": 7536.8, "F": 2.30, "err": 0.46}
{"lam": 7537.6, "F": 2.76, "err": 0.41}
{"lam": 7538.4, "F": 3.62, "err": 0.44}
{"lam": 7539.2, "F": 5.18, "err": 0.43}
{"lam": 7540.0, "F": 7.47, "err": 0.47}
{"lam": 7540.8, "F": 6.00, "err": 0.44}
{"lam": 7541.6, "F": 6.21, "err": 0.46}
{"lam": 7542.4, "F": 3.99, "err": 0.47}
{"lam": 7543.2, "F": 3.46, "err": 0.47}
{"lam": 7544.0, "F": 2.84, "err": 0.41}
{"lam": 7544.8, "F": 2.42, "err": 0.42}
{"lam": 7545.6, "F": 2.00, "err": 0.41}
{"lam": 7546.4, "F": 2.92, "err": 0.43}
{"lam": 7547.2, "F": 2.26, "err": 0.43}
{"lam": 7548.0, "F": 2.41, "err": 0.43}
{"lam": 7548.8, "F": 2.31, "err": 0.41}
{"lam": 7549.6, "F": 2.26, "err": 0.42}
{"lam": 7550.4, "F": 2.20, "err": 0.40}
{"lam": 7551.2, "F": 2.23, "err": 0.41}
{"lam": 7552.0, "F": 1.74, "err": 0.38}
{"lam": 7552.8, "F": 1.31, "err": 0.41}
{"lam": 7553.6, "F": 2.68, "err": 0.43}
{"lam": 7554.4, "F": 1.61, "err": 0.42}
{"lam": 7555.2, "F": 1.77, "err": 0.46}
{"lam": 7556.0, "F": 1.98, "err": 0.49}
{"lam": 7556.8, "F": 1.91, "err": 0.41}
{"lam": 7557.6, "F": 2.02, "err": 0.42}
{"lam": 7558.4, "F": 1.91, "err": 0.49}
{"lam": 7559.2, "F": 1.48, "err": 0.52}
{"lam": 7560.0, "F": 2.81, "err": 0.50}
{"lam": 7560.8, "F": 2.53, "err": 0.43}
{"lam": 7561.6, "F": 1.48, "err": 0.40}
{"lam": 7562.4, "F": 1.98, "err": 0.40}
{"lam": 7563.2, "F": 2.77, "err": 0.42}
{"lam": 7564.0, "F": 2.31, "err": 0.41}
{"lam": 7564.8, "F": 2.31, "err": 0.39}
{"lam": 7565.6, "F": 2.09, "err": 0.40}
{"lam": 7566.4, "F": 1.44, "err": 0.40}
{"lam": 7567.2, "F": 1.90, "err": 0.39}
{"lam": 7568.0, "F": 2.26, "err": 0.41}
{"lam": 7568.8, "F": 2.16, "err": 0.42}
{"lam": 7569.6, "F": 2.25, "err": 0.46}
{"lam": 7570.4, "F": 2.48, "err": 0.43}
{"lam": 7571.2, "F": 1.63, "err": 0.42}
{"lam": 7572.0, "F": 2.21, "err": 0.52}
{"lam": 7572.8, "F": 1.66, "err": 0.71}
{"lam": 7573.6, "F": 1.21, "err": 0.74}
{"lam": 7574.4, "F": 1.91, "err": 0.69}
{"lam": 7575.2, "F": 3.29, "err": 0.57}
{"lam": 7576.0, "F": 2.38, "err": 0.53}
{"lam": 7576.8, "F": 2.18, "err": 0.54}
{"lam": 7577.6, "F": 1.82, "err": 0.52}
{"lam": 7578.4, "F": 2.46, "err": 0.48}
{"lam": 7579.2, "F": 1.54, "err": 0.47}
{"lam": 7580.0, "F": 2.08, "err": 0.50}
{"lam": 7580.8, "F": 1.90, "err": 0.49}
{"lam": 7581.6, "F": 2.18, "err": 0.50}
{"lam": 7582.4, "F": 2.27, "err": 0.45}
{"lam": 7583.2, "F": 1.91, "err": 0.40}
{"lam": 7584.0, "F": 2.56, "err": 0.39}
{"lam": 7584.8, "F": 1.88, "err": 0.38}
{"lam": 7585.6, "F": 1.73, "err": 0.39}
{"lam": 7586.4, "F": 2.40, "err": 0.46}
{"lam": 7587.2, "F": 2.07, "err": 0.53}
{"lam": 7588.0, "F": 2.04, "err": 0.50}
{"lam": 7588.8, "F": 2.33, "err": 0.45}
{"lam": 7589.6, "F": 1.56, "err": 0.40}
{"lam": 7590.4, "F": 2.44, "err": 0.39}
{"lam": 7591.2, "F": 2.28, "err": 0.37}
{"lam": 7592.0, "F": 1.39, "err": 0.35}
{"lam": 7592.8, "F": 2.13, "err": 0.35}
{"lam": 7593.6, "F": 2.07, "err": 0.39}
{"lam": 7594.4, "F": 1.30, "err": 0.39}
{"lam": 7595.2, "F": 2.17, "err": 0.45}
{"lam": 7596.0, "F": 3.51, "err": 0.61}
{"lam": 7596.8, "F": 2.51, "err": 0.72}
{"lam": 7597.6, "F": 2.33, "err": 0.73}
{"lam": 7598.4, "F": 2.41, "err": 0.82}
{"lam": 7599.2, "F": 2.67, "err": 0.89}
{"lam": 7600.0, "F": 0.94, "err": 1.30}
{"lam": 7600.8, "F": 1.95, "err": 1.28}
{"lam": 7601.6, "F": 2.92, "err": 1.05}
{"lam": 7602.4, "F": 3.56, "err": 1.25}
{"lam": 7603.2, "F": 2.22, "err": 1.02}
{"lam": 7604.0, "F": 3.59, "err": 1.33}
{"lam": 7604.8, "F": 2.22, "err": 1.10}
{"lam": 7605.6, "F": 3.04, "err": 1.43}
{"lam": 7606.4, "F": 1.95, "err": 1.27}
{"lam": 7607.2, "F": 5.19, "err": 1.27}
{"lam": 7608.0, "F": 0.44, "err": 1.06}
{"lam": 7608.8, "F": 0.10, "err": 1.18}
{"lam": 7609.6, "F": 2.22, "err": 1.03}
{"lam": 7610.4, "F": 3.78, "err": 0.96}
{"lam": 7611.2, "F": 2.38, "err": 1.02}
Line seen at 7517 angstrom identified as Halpha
